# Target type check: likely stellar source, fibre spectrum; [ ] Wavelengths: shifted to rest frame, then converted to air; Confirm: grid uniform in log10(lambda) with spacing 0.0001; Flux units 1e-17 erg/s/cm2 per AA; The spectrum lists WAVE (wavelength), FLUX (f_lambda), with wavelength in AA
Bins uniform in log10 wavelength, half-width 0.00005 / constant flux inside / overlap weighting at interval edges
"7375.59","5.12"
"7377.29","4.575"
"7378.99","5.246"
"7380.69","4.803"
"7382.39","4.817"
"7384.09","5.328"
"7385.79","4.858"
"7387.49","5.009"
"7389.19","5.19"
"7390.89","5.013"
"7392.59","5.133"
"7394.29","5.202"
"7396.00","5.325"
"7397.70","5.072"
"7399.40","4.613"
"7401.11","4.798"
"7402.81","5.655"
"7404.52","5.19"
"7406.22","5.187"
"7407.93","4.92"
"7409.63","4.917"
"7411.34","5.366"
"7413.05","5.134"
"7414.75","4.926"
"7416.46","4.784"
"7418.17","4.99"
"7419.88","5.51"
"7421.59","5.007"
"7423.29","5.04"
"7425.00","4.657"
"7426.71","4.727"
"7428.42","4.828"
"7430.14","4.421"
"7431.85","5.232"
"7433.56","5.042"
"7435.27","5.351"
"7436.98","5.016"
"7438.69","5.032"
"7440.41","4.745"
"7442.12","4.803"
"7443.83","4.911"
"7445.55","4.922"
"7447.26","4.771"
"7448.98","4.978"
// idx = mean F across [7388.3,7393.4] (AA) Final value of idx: 5.12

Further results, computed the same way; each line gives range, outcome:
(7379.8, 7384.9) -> 4.98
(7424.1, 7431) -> 4.66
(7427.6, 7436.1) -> 4.97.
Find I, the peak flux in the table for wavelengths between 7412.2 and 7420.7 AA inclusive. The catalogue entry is 5.51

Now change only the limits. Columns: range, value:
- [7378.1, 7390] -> 5.328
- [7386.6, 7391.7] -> 5.19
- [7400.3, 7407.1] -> 5.655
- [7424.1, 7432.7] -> 5.232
